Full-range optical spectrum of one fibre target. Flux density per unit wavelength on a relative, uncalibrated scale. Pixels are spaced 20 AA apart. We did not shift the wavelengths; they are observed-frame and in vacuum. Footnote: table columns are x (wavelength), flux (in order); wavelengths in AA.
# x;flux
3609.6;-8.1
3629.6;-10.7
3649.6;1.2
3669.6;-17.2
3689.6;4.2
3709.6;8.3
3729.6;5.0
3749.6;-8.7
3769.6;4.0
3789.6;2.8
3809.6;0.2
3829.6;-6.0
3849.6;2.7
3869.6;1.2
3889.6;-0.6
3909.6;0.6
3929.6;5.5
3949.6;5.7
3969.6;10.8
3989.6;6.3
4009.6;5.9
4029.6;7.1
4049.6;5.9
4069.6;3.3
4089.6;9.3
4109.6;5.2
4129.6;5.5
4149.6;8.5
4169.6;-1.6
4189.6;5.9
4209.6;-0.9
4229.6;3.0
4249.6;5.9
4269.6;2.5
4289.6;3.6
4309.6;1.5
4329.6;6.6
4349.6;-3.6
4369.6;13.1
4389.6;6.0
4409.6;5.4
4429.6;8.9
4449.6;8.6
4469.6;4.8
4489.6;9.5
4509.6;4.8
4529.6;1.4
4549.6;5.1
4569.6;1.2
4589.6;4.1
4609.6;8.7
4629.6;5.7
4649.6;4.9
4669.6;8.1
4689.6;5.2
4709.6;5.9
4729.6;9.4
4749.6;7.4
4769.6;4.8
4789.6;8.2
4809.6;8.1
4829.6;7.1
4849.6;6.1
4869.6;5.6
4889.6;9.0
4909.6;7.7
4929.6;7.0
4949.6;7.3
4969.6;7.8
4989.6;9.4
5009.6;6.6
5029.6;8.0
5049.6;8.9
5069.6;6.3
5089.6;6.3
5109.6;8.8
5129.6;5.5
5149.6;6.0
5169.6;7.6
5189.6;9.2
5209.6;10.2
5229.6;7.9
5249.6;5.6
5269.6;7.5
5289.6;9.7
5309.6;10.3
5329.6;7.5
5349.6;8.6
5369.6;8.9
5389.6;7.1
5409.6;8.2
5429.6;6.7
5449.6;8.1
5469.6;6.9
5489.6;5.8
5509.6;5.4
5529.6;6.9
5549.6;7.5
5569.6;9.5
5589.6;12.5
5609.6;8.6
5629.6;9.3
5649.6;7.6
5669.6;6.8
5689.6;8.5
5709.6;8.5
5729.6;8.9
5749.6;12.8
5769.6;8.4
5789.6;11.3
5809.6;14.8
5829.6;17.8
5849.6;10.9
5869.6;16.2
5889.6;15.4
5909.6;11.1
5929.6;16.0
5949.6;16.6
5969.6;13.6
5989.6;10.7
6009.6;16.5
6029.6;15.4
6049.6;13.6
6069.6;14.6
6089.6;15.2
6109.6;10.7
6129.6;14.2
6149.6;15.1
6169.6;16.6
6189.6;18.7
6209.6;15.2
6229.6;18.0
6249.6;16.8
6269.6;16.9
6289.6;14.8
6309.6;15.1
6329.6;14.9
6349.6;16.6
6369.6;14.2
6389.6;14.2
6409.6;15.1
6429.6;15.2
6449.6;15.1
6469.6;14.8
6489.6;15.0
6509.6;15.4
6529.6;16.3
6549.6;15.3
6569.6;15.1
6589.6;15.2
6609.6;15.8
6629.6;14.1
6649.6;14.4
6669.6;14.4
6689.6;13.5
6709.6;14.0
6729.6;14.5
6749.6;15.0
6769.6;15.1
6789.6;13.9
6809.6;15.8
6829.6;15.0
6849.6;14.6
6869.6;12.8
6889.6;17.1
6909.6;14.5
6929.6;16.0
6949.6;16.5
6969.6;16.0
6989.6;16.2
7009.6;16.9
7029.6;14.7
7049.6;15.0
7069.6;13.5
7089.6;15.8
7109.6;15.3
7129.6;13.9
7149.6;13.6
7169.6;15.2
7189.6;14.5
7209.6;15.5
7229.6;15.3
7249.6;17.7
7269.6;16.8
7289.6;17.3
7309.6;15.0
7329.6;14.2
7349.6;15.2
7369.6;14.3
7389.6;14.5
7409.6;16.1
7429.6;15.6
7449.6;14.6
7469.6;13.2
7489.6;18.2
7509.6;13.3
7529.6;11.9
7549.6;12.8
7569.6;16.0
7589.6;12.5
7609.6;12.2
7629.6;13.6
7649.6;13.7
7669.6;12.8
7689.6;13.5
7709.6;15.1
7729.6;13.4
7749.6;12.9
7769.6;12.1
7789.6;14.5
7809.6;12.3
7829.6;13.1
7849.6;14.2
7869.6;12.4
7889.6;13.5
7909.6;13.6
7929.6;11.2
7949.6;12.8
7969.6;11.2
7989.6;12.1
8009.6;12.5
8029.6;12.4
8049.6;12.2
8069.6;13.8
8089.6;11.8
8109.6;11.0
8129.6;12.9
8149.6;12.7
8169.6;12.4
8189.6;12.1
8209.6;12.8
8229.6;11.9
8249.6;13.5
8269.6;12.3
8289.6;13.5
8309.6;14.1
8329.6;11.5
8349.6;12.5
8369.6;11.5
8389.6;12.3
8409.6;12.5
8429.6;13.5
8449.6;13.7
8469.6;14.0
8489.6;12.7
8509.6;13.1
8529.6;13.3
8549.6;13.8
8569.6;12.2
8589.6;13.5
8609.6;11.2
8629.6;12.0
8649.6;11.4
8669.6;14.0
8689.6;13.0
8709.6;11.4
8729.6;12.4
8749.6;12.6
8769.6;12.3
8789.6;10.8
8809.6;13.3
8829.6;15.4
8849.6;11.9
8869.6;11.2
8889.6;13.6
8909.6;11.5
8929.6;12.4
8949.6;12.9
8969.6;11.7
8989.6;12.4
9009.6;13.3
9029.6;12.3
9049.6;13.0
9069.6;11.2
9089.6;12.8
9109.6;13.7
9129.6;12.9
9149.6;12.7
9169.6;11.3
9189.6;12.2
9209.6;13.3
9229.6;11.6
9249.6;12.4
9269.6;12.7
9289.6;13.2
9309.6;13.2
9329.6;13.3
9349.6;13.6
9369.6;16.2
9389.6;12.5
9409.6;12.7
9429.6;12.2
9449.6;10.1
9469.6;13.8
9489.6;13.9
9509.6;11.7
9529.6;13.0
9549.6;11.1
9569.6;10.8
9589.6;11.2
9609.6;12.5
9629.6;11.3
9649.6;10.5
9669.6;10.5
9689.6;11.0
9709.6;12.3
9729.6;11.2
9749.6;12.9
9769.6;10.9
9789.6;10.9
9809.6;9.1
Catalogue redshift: 0.54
